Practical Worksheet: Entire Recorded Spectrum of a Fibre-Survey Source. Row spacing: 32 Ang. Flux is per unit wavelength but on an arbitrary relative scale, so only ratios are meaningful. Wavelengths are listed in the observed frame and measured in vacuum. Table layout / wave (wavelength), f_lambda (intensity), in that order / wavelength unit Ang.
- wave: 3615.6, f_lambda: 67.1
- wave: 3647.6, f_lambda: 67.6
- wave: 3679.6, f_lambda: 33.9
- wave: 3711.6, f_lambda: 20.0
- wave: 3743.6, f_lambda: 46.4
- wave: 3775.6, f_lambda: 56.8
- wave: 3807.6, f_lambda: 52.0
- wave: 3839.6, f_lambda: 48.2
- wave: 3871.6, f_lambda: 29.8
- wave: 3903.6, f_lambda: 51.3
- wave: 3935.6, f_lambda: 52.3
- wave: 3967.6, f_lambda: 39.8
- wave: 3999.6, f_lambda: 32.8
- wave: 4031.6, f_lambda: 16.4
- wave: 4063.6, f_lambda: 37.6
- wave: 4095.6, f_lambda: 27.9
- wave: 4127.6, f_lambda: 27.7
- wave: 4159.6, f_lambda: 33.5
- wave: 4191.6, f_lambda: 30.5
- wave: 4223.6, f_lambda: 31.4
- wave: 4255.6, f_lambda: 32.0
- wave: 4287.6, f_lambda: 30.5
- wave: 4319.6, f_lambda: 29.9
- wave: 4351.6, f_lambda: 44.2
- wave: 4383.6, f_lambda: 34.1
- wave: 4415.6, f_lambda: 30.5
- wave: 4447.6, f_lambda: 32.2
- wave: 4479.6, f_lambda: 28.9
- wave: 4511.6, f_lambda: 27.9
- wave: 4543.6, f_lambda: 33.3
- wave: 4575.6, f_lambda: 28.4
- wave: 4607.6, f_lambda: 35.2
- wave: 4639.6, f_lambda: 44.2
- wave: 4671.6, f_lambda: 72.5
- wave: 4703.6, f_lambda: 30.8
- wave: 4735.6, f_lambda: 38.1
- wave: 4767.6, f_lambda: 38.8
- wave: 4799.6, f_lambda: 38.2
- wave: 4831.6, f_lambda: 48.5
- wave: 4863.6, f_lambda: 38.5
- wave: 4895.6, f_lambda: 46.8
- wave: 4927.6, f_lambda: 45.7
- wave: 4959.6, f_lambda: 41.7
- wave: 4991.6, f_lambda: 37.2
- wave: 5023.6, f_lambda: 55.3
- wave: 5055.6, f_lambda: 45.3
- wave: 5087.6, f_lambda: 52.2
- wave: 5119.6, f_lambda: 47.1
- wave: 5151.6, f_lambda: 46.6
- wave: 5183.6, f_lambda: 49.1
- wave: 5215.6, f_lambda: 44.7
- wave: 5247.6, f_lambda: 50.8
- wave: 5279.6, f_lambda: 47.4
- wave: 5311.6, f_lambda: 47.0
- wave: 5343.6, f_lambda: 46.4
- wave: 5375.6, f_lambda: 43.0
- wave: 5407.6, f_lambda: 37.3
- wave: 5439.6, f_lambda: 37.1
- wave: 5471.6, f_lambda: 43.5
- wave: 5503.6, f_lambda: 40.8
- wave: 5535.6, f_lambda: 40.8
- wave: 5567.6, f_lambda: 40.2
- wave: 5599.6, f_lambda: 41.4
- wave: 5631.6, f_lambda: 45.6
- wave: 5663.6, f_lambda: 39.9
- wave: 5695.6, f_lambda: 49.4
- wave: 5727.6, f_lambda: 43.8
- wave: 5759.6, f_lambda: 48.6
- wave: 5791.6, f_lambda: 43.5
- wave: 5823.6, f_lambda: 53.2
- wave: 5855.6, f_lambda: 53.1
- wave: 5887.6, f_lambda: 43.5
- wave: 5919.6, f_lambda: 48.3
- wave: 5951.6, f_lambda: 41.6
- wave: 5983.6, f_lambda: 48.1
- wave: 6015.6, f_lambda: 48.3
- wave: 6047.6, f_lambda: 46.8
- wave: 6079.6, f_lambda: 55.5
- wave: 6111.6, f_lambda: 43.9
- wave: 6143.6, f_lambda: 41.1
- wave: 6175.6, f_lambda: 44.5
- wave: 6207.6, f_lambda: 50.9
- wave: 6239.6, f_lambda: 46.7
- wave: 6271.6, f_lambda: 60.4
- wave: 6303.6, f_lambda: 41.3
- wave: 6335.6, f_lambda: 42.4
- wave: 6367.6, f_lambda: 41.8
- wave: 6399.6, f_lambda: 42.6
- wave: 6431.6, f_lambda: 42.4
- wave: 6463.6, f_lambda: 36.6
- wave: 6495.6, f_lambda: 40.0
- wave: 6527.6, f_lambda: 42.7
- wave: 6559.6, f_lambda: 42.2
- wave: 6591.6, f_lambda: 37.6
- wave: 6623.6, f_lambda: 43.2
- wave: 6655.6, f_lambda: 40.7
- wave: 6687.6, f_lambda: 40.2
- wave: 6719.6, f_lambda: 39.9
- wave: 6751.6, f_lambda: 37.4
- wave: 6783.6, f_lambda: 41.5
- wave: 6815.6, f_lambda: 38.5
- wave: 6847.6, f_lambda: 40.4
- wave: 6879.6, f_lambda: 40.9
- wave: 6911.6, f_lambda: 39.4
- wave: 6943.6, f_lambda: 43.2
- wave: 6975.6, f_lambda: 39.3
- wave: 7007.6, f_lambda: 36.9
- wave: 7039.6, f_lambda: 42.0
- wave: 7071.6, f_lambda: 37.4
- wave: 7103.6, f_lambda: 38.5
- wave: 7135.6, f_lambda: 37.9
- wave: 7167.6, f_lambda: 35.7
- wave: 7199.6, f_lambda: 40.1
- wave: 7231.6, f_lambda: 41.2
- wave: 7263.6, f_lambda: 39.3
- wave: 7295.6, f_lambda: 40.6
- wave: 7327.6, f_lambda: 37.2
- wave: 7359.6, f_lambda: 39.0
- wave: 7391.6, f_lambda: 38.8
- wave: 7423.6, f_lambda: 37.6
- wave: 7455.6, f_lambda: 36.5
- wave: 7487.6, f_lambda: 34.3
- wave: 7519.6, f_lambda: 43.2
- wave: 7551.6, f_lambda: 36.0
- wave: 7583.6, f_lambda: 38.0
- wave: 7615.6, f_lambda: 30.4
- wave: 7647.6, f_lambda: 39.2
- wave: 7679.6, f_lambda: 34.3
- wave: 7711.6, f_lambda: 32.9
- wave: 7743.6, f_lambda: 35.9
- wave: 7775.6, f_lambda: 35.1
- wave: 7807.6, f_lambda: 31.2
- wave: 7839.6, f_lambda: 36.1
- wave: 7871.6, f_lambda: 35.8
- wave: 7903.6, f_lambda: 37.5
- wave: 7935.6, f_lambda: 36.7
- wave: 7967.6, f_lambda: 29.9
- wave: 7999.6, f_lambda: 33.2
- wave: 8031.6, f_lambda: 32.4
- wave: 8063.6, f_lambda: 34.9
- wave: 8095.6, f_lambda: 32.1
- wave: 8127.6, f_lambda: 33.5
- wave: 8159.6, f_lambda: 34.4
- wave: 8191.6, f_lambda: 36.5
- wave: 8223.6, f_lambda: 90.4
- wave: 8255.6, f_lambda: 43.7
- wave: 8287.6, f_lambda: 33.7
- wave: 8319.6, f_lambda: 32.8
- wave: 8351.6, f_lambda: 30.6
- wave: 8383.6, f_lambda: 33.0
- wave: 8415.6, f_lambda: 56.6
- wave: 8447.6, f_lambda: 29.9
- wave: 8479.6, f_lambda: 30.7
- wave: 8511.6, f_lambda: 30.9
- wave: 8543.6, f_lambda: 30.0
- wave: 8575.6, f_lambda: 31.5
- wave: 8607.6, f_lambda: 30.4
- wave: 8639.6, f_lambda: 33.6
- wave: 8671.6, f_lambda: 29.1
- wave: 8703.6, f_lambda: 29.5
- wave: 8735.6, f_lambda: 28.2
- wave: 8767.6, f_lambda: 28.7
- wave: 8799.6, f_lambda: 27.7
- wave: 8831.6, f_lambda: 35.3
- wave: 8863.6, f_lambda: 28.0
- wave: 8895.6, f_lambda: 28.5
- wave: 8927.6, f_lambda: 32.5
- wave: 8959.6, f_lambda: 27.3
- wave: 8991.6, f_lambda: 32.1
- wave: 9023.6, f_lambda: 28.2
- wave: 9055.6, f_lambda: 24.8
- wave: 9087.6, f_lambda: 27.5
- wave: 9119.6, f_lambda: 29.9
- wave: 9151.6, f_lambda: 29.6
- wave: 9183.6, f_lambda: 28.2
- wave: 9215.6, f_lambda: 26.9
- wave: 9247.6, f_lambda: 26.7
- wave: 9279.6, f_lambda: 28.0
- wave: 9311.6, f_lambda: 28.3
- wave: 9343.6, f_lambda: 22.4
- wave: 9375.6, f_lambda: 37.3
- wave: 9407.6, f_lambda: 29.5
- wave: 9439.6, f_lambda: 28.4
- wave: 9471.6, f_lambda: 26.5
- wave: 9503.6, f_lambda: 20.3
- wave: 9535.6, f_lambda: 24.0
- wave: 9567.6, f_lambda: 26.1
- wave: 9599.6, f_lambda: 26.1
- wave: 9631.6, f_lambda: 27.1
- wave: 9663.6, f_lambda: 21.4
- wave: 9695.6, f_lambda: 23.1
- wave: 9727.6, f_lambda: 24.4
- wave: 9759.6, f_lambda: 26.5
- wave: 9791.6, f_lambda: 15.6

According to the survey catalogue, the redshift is 0.25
